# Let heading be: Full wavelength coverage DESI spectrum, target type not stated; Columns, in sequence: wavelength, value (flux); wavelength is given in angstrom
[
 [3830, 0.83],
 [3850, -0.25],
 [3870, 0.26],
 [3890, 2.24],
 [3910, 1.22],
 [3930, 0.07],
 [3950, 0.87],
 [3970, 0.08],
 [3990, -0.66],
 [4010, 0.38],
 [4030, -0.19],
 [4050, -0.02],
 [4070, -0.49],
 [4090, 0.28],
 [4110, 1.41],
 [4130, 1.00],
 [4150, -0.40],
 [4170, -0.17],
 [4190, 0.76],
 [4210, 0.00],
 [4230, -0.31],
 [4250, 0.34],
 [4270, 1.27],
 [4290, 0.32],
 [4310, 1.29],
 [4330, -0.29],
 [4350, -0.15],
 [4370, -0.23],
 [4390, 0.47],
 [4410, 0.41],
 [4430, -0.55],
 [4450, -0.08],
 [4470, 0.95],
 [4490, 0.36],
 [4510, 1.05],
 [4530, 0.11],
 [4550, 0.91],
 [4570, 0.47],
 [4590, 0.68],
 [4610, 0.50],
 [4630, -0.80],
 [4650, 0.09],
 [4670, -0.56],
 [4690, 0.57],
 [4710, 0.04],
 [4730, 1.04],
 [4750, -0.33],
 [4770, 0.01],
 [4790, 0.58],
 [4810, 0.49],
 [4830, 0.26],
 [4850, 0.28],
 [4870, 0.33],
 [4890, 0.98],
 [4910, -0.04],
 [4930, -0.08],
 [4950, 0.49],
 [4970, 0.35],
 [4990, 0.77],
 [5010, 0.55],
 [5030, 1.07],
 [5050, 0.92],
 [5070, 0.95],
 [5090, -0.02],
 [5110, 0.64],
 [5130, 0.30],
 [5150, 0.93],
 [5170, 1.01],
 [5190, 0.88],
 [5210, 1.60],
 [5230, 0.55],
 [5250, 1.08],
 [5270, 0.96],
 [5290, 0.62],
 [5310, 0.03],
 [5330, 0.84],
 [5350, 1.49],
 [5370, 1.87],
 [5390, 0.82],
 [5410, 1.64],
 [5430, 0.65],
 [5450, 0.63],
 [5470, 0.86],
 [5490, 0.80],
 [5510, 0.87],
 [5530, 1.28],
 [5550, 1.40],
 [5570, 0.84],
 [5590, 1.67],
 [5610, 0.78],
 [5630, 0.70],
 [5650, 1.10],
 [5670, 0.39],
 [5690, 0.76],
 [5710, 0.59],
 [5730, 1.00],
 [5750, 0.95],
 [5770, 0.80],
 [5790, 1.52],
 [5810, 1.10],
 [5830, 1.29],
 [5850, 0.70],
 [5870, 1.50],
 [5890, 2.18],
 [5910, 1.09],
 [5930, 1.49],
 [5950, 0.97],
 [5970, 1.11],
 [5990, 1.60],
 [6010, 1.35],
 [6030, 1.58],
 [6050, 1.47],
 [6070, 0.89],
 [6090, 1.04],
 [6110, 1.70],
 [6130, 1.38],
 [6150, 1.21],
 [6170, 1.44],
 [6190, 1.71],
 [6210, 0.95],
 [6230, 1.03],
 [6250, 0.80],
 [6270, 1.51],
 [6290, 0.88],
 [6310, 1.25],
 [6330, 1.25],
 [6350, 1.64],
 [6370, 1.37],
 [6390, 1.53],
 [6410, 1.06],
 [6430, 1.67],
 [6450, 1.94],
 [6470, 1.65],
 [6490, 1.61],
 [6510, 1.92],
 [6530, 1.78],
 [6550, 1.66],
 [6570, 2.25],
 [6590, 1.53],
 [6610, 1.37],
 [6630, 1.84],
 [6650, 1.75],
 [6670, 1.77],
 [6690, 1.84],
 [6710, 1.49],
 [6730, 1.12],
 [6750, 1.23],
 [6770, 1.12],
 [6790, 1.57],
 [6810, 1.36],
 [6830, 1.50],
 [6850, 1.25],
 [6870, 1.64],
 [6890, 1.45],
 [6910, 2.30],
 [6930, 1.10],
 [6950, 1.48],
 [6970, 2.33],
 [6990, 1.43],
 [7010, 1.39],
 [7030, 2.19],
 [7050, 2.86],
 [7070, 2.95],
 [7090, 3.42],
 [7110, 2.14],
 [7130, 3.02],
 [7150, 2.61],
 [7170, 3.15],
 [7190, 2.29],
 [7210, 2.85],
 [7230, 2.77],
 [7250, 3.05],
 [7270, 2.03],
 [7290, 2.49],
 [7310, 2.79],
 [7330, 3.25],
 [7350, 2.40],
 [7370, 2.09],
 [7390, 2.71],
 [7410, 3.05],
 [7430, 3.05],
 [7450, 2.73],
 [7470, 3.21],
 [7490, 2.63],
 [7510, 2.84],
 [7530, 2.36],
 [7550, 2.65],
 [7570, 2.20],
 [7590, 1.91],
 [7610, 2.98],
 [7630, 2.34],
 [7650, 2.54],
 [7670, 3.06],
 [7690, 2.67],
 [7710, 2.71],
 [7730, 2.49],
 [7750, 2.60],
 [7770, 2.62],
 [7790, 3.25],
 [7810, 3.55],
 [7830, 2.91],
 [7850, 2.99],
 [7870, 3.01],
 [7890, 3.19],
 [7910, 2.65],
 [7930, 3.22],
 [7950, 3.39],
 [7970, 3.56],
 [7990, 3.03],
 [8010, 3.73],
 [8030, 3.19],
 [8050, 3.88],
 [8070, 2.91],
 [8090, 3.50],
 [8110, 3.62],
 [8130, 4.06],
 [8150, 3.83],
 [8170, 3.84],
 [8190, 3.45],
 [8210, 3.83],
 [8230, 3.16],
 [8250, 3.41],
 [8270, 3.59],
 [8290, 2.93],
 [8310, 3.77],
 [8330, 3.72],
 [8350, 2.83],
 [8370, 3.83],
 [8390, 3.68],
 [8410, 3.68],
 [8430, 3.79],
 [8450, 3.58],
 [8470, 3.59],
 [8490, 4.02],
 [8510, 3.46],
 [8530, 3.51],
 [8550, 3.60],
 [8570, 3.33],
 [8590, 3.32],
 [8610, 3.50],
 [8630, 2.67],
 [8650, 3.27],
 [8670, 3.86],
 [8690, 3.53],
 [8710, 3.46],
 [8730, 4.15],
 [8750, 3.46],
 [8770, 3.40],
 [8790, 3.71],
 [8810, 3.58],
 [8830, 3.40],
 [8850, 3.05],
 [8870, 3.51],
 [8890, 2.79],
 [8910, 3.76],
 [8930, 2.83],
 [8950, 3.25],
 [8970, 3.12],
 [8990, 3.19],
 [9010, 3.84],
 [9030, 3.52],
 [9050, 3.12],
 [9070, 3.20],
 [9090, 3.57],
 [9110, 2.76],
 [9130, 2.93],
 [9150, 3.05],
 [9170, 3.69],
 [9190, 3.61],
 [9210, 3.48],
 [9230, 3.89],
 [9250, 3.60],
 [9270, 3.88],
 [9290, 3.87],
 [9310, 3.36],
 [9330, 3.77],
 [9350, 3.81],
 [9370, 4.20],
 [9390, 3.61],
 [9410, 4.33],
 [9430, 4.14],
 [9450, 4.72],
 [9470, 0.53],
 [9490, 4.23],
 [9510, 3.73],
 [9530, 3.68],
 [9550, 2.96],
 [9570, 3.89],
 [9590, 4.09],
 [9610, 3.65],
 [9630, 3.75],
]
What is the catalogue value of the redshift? 0.763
